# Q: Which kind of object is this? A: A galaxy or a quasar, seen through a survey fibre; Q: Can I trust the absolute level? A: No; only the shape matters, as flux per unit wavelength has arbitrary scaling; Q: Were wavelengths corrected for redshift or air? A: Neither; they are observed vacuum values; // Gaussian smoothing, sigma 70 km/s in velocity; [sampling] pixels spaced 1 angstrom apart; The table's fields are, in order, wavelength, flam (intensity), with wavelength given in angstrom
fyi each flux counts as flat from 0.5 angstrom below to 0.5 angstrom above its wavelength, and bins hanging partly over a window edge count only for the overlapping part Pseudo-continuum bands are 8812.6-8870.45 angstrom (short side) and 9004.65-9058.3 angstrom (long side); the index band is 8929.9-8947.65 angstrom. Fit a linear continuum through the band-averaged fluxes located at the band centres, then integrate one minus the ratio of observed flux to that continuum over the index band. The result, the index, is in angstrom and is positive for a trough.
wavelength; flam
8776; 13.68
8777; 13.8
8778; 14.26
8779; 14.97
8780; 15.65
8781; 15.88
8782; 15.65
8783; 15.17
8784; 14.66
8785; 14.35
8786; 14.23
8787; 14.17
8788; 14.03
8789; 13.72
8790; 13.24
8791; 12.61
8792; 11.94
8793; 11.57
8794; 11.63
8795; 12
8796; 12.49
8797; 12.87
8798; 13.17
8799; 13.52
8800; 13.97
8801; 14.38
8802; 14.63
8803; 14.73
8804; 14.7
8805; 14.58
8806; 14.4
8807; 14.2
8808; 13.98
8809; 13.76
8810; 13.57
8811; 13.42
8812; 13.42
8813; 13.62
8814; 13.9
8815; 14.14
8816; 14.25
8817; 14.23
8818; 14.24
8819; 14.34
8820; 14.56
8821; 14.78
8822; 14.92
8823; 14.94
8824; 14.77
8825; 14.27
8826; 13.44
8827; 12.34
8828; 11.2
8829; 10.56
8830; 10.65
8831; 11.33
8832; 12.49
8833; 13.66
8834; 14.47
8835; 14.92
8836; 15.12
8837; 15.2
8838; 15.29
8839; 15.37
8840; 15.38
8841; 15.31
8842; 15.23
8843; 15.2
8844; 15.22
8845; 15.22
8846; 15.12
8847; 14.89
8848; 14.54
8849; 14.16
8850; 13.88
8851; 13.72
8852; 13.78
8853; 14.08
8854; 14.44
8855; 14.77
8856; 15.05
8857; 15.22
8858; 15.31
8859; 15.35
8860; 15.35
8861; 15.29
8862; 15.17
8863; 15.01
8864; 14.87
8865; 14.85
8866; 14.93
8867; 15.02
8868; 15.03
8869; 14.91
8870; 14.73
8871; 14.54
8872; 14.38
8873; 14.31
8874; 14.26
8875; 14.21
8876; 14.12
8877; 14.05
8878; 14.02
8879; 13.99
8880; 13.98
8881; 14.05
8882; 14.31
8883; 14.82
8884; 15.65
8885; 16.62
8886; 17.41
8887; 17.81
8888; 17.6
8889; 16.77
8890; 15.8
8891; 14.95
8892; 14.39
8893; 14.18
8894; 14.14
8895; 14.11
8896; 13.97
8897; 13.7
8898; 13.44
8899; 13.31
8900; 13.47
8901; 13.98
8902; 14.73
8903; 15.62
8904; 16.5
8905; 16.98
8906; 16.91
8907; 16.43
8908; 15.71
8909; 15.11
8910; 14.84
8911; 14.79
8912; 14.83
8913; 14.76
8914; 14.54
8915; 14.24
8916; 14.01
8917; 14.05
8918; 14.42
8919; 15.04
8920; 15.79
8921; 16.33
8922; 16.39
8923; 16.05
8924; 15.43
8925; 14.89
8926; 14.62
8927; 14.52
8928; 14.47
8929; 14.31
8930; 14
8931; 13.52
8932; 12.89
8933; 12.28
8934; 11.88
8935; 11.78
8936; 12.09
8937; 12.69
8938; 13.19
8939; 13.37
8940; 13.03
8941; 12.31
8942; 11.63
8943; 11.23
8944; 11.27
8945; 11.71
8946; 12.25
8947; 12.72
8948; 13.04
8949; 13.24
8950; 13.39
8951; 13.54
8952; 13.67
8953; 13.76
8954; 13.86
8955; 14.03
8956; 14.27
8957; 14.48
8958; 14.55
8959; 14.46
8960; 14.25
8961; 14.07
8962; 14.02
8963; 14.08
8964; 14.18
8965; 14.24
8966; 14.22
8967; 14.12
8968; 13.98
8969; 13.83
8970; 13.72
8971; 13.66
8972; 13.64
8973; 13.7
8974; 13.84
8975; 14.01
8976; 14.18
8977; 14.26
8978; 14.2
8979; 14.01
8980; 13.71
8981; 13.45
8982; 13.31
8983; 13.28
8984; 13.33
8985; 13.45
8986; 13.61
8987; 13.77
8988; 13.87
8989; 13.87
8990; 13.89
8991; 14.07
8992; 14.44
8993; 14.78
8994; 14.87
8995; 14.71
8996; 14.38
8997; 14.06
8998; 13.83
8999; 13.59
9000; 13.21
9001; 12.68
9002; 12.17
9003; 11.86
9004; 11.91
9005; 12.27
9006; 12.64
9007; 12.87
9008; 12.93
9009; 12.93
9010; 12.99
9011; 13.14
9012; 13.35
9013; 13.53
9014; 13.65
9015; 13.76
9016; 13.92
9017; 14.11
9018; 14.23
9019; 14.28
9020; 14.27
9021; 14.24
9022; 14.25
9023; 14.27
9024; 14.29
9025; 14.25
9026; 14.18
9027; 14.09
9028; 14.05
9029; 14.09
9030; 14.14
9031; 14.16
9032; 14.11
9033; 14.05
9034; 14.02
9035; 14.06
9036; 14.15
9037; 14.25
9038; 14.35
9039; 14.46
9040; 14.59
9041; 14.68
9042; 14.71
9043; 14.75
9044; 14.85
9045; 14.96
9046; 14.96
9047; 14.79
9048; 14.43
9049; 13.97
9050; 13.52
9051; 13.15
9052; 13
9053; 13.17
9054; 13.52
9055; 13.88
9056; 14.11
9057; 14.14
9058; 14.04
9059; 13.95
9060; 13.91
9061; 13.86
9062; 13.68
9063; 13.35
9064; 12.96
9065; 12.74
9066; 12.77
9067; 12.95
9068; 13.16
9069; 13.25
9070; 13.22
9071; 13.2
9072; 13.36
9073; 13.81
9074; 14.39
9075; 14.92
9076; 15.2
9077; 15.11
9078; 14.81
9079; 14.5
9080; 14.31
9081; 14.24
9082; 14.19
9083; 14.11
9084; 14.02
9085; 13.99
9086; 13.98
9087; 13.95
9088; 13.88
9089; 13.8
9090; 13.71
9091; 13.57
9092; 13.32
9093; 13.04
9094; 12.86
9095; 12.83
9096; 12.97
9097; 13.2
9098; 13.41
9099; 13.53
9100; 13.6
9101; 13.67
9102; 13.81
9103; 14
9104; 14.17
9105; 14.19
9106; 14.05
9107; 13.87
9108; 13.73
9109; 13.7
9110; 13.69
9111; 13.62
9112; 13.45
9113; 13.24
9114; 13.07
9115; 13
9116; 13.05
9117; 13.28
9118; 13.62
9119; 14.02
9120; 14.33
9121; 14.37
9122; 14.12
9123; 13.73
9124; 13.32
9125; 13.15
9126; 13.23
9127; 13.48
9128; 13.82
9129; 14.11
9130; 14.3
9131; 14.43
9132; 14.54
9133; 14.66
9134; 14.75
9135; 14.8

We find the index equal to 2.2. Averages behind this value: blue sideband 14.4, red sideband 14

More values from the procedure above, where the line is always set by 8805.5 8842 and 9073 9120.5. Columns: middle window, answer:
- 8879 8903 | -1.77 angstrom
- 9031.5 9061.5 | -0.69 angstrom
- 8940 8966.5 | 0.90 angstrom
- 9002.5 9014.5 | 0.87 angstrom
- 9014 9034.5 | -0.43 angstrom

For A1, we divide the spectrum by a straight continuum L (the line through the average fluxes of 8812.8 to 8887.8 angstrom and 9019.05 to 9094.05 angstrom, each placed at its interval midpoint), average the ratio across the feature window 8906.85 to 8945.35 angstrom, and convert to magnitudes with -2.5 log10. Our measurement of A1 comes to 0.03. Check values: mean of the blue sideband 14.5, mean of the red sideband 14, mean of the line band 13.9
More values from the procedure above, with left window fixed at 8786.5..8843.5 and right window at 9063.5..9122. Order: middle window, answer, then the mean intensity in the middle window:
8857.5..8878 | -0.08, 14.8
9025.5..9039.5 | -0.03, 14.2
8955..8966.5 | -0.04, 14.2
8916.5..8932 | -0.08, 14.9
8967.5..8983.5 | -0.01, 13.8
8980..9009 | 0.02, 13.5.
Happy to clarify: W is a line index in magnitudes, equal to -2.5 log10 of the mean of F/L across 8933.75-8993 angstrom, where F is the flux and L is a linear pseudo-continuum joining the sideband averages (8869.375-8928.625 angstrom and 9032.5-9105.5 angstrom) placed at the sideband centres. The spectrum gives 0.08 mag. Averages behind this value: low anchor 15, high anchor 13.9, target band 13.5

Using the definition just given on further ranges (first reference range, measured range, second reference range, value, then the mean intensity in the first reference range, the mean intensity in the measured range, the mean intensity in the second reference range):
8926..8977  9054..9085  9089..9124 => -0.03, 13.4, 13.9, 13.6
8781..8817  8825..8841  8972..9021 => 0.02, 13.8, 13.5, 13.6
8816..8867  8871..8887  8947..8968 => -0.04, 14.4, 14.8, 13.9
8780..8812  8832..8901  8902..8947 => -0.06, 13.8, 14.8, 14.1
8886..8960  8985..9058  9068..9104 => 0.01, 14.2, 13.9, 13.8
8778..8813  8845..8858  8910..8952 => -0.06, 13.9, 14.5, 13.7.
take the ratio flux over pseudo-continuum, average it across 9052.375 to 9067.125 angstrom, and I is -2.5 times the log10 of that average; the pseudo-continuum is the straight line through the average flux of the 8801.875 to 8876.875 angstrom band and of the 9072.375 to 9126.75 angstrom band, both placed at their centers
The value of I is 0.03 mag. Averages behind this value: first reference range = 14.3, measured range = 13.5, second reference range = 13.8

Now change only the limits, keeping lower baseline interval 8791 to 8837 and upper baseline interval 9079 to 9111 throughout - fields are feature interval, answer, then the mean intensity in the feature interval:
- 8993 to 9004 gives 0.01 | 13.5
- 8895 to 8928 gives -0.10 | 15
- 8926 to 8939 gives 0.04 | 13.2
